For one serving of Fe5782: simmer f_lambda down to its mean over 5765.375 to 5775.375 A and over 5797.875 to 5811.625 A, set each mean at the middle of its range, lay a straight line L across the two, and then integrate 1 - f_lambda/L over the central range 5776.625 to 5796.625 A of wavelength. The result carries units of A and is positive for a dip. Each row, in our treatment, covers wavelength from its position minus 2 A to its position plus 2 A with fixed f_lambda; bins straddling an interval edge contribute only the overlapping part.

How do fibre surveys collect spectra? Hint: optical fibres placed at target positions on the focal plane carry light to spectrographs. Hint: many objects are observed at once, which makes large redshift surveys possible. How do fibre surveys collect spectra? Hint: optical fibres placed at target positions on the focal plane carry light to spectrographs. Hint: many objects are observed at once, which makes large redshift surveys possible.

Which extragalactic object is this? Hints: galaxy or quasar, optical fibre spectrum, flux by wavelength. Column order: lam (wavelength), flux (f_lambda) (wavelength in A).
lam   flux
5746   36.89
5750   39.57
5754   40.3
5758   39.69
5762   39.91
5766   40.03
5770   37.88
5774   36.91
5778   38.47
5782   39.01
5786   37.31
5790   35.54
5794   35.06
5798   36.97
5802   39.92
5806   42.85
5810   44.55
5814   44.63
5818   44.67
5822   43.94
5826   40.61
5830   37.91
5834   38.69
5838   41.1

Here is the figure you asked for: 1.3 A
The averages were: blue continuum 38.1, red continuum 41.5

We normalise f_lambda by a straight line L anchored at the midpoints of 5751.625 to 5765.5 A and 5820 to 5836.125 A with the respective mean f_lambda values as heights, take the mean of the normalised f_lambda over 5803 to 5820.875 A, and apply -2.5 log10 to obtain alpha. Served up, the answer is -0.10 mag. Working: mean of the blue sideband 40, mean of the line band 43.9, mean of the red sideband 40.3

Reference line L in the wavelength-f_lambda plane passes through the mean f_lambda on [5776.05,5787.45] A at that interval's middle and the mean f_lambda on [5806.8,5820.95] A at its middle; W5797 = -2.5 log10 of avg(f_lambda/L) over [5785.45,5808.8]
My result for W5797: 0.08 mag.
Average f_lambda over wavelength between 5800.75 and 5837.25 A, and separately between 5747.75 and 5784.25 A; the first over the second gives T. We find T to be 1.07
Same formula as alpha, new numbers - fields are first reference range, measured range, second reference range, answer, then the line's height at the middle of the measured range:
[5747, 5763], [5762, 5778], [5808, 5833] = 0.05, 40.3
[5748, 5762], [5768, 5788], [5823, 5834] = 0.05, 39.8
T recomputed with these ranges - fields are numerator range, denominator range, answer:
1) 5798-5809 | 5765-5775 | 1.07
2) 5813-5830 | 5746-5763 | 1.08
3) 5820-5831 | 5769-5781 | 1.09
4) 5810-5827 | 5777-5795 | 1.18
